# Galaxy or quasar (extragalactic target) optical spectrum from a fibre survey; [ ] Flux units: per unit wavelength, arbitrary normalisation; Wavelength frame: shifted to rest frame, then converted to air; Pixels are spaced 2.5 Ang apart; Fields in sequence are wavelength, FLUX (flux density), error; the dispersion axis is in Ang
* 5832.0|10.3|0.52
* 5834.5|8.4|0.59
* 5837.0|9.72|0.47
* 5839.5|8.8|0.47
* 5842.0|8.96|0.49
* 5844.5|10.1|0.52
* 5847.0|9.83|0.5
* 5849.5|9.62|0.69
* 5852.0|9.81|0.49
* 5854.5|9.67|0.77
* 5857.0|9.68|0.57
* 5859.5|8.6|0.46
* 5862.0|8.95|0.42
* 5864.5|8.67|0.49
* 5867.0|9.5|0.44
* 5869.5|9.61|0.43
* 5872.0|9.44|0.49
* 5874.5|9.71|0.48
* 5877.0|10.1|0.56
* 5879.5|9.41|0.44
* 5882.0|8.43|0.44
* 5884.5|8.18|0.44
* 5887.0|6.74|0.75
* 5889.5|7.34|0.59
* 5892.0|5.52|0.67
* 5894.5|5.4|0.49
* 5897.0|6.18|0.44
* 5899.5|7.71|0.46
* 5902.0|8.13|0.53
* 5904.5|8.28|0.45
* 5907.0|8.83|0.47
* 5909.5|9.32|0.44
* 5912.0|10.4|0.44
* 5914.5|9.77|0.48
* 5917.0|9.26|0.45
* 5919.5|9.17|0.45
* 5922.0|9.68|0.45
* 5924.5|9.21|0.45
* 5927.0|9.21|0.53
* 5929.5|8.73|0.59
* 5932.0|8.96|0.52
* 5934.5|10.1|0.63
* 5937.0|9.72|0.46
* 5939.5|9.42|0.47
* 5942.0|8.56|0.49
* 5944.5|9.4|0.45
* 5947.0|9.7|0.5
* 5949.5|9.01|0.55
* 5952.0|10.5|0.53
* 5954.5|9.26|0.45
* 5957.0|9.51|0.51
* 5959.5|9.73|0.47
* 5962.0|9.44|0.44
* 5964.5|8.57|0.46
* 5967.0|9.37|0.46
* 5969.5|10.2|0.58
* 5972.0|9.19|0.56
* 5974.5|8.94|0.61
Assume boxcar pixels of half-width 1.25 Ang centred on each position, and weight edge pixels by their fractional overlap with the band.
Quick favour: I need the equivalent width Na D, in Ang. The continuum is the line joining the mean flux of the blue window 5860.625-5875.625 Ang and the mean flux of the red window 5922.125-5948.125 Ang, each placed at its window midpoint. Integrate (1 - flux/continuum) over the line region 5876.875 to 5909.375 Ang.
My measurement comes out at 5.7 Ang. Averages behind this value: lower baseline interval 9.3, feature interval 7.68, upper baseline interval 9.32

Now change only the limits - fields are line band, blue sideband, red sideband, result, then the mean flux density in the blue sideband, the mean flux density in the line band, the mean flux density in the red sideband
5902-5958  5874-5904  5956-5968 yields -4.8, 7.7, 9.34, 9.32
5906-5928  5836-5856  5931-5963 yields 0.2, 9.56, 9.44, 9.49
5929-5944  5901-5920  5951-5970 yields 0.1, 9.16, 9.28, 9.54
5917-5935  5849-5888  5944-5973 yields 0.2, 9.14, 9.26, 9.49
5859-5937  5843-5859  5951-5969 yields 7.6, 9.72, 8.68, 9.5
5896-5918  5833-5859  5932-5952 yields 1.8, 9.44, 8.67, 9.46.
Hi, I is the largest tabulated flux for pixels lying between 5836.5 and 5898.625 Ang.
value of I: 10.1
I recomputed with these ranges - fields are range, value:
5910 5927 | 10.4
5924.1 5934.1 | 9.21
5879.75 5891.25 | 8.43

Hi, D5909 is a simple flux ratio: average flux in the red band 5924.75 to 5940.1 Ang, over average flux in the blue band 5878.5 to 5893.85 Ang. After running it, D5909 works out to 1.2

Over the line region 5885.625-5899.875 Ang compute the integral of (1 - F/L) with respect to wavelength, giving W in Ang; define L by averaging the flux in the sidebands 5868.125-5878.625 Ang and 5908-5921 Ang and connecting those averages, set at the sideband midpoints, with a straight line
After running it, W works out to 4.8 Ang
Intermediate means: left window 9.7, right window 9.57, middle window 6.42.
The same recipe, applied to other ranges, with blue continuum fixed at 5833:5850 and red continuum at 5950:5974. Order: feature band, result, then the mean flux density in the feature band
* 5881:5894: 3.2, 7.11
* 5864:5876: -0.1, 9.45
